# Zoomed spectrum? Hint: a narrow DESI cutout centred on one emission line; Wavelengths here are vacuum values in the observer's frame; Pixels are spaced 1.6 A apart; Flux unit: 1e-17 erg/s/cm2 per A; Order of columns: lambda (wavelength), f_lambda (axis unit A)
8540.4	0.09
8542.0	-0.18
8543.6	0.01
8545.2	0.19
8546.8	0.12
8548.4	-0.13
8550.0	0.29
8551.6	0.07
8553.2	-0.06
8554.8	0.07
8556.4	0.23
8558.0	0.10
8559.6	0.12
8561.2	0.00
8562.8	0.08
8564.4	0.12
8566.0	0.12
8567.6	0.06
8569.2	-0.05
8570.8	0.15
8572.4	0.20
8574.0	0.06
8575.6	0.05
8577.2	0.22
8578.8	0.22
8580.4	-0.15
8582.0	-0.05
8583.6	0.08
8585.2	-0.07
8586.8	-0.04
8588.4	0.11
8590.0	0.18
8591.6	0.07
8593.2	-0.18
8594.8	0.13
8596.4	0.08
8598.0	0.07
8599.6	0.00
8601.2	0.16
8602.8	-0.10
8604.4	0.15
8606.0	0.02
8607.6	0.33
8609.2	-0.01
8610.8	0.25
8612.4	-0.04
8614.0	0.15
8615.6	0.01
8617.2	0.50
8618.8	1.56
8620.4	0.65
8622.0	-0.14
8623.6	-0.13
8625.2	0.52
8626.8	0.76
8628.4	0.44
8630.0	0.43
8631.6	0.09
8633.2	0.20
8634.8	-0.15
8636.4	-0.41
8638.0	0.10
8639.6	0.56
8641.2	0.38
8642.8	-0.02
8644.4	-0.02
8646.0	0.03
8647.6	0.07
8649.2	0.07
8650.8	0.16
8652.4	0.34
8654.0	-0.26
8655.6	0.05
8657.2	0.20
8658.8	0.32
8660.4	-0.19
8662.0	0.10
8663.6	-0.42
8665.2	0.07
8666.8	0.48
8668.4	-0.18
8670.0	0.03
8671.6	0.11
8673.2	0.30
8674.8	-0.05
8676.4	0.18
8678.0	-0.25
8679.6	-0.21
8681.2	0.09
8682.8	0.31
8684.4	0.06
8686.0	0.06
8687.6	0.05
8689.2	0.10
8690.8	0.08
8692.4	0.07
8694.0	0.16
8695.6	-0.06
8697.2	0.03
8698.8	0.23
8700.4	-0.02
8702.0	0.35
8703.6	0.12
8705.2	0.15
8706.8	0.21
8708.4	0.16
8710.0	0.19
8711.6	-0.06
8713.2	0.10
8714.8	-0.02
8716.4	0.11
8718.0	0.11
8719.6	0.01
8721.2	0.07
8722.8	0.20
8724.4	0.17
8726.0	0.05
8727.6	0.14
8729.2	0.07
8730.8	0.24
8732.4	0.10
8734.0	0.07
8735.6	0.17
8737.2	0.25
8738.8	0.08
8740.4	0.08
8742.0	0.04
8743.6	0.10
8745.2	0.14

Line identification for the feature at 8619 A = H-beta 4861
